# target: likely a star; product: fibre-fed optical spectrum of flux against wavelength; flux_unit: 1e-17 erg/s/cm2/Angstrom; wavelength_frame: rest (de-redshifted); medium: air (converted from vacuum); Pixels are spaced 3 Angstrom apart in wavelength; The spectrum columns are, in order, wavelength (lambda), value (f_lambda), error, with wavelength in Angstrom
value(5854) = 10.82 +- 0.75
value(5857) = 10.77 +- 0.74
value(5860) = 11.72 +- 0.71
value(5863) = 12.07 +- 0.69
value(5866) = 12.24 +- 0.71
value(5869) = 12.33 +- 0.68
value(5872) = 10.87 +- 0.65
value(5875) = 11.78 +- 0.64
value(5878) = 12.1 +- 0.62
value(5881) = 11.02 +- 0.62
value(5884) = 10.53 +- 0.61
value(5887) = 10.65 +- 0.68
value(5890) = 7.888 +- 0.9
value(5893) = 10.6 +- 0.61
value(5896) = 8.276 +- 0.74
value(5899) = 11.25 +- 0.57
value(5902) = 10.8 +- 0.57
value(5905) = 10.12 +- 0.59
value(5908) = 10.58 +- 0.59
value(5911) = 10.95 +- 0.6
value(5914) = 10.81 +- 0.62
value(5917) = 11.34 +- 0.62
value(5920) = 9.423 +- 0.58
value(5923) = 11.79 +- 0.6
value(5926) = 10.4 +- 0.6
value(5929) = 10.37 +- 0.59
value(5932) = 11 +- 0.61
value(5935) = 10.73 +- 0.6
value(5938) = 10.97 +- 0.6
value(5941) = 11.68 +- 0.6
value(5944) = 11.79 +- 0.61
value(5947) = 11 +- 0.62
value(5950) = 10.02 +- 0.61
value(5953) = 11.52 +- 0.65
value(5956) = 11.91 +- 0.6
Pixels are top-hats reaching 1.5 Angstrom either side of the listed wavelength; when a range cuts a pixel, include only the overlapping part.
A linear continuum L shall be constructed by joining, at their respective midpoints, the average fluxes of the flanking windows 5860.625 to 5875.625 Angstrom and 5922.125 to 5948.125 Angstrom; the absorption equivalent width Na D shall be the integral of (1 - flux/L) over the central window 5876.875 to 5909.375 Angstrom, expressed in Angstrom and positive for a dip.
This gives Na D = 3.47 Angstrom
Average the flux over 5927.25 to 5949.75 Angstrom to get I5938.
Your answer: 11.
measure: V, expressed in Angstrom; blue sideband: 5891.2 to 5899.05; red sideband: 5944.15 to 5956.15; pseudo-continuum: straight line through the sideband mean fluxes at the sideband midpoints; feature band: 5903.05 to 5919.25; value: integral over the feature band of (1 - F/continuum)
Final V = -0.9 Angstrom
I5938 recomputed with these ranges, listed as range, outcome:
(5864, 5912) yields 10.8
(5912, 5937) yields 10.7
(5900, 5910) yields 10.6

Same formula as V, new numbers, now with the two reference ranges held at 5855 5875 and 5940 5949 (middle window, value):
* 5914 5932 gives 1.2 Angstrom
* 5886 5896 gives 1.8 Angstrom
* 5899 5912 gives 1.0 Angstrom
